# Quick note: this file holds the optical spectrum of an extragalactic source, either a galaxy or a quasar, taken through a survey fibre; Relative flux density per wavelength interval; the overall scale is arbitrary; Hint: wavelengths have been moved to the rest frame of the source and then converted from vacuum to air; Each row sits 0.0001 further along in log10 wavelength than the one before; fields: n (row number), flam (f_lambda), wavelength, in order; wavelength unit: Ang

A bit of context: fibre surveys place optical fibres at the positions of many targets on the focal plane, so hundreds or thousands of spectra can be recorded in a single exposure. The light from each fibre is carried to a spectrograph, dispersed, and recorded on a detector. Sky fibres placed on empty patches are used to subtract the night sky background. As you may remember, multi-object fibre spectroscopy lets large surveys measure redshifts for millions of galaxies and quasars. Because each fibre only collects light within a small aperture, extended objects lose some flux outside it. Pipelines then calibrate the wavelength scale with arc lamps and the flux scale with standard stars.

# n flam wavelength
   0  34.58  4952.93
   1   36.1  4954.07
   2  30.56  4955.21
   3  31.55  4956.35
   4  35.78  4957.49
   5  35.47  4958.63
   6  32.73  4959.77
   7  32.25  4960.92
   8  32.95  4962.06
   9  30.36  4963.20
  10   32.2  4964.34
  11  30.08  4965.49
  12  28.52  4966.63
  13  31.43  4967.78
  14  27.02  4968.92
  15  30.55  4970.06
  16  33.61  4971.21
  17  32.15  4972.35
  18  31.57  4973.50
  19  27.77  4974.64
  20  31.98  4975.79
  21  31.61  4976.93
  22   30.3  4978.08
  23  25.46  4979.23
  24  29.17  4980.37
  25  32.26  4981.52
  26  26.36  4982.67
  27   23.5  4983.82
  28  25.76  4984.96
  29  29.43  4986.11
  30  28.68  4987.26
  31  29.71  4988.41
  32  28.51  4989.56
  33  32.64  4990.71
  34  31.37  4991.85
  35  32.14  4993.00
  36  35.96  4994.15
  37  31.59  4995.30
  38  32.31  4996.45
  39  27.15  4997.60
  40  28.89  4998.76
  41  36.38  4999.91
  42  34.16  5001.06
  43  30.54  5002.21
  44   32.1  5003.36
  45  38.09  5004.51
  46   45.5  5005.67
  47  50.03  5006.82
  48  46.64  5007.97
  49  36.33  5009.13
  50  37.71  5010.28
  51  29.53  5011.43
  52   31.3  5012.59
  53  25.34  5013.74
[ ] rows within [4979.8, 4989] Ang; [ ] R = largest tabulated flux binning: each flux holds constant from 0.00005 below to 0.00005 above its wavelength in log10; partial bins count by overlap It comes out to 32.26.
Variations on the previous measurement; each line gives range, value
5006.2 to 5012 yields 50.03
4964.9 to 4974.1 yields 33.61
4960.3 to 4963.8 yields 32.95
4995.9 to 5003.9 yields 36.38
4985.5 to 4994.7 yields 35.96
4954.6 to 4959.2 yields 35.78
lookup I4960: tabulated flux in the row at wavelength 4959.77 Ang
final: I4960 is 32.73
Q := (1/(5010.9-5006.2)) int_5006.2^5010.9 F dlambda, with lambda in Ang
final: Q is 42.6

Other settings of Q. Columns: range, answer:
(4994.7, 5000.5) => 31.3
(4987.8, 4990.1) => 29.1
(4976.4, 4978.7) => 30.7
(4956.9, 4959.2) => 35.6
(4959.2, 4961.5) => 32.4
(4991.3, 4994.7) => 33.1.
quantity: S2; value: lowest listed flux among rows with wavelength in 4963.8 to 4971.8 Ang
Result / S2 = 27.02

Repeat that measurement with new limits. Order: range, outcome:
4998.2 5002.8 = 28.89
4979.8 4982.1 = 29.17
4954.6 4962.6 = 30.56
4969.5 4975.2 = 27.77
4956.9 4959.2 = 35.47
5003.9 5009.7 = 36.33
